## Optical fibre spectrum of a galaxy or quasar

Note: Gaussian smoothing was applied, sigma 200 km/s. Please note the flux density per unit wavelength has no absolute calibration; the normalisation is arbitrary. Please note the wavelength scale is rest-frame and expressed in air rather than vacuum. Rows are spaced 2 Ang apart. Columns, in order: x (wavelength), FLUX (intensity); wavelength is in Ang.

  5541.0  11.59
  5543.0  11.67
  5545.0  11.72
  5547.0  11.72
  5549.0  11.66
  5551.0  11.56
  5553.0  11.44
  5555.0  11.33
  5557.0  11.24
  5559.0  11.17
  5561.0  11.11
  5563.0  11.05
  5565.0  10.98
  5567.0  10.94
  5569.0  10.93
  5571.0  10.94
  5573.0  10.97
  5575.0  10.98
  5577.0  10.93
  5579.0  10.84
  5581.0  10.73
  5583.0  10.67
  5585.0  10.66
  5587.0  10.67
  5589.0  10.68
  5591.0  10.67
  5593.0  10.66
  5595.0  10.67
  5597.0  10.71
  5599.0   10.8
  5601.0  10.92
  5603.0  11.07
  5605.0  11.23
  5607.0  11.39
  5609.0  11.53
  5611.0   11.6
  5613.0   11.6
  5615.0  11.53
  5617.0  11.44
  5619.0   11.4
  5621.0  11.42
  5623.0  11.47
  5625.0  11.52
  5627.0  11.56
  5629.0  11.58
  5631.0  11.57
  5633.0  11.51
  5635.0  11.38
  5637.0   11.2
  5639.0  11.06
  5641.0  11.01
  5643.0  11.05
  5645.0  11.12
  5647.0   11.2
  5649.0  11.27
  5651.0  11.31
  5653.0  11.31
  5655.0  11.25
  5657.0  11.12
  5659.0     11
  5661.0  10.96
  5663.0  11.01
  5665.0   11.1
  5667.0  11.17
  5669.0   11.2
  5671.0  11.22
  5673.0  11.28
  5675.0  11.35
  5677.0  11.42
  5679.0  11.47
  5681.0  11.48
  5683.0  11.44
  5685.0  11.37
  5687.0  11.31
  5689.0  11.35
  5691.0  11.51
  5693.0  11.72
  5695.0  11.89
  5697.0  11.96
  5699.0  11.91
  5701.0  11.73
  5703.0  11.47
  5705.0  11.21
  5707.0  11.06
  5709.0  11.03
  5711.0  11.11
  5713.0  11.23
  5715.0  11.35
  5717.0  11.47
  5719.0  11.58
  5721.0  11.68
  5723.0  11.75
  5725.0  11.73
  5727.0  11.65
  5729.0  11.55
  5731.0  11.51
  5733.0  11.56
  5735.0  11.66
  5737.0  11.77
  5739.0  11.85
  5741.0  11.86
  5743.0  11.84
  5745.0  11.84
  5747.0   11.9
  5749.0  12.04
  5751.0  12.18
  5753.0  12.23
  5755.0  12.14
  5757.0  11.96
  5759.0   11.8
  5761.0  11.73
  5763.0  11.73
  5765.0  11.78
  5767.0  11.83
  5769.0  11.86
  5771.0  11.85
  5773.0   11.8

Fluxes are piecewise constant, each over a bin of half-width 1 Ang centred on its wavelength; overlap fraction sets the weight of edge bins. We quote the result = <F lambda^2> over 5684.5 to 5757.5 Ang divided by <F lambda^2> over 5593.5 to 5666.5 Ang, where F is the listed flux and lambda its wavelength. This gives 1.07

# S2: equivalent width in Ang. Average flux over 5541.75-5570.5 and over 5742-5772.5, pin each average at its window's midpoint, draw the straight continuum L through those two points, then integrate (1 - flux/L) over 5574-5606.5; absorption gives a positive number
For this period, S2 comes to 1.7 Ang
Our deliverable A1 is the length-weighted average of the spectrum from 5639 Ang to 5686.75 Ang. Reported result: 11.2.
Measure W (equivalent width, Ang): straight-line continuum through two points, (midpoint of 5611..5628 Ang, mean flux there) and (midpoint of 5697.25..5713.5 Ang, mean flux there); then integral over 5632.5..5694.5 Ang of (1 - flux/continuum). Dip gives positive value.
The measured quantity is 0.9 Ang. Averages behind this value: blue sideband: 11.5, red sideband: 11.4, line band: 11.3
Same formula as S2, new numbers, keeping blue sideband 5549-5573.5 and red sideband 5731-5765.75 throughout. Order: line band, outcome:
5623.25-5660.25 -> 0.59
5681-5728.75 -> 0.82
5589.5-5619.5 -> 0.50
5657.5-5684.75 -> 0.79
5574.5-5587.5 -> 0.53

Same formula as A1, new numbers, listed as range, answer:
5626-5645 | 11.3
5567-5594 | 10.8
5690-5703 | 11.8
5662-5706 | 11.4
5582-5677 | 11.2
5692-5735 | 11.5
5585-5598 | 10.7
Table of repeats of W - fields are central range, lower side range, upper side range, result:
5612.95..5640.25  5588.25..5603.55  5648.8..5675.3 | -1.20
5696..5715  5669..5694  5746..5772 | 0.25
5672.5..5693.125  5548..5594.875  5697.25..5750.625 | 0.03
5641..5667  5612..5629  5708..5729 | 0.79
